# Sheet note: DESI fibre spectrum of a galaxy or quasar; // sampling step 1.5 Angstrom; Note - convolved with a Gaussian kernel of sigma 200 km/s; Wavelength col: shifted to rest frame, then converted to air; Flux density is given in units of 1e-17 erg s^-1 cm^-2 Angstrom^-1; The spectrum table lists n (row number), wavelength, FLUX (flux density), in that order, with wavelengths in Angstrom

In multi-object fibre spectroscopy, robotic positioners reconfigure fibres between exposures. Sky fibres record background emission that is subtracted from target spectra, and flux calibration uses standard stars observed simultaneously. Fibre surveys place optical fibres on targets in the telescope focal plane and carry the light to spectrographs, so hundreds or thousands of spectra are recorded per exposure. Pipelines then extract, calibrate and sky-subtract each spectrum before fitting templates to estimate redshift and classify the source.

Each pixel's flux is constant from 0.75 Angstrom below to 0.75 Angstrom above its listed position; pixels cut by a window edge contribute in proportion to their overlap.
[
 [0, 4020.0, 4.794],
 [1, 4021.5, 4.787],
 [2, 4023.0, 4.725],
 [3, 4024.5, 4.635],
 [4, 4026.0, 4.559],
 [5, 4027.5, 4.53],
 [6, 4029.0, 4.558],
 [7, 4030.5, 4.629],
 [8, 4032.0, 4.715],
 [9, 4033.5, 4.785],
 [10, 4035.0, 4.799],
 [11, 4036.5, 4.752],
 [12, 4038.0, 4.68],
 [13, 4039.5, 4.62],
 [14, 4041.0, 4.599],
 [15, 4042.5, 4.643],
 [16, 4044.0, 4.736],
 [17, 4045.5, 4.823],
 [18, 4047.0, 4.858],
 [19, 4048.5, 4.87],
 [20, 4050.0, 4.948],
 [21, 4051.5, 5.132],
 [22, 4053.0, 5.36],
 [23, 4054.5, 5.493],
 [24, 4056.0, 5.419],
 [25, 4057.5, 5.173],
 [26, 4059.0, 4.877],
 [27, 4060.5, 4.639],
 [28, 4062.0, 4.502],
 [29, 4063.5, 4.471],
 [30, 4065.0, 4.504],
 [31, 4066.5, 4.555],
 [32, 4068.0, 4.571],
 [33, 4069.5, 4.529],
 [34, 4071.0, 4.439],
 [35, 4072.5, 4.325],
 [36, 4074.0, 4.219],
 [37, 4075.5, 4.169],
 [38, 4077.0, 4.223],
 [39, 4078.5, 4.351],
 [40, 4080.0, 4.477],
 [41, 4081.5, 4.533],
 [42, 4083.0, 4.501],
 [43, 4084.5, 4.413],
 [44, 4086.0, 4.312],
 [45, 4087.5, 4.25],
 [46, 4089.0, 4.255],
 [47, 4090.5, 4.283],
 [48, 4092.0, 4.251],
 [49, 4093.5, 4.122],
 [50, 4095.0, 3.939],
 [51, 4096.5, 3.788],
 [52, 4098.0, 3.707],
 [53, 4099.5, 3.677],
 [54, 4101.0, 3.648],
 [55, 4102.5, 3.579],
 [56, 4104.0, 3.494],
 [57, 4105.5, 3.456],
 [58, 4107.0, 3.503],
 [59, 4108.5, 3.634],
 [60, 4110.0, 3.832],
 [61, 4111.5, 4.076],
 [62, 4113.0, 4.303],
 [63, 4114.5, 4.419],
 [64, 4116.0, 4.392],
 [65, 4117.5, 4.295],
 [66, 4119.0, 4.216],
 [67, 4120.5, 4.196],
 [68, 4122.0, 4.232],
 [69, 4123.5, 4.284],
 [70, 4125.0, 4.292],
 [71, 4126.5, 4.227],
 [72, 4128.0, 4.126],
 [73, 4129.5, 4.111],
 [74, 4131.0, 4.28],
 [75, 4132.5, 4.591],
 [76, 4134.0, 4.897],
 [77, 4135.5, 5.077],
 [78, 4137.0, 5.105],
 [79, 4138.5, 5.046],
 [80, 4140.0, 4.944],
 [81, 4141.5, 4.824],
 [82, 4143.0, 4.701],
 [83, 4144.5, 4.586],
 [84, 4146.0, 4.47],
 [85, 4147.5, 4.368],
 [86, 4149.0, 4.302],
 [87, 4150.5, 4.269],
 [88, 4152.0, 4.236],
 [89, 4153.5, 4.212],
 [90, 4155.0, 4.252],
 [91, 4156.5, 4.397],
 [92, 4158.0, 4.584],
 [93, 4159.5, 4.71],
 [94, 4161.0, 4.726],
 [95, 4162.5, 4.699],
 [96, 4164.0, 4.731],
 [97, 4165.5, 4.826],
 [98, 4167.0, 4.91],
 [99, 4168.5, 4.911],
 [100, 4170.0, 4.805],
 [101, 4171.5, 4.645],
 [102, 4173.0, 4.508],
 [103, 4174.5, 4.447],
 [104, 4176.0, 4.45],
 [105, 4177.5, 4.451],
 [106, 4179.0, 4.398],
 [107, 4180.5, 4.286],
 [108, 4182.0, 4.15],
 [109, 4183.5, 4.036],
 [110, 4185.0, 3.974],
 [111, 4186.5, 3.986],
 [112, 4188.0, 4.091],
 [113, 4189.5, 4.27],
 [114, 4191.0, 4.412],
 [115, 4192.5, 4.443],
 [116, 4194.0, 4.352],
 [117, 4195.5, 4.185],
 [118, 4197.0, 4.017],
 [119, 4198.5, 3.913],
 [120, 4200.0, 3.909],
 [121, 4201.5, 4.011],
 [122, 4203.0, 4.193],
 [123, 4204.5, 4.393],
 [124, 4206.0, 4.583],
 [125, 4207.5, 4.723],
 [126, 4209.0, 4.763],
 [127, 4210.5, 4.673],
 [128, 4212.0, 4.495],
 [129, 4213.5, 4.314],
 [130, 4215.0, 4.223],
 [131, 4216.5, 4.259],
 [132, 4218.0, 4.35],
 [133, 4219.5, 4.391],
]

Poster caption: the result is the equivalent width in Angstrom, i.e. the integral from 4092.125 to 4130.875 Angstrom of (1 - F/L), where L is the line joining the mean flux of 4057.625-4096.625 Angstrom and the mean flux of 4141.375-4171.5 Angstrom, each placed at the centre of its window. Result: 4.1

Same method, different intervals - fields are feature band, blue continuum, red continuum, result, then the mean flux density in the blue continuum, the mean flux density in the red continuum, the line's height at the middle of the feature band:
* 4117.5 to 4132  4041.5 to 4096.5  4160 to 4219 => 0.9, 4.58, 4.4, 4.49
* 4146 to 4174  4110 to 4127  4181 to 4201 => -2.5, 4.25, 4.13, 4.18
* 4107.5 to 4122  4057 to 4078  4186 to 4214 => 0.9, 4.5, 4.3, 4.43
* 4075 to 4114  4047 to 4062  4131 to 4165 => 6.7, 5.06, 4.62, 4.87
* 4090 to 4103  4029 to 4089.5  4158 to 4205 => 2.0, 4.65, 4.39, 4.57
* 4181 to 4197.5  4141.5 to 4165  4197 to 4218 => 0.8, 4.5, 4.33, 4.39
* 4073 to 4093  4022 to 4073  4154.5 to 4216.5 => 1.5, 4.75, 4.41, 4.66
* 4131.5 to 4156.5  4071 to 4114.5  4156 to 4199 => -1.9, 4.06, 4.43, 4.28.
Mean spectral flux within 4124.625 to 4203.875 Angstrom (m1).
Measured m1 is 4.44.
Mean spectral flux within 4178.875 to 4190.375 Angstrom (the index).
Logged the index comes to 4.14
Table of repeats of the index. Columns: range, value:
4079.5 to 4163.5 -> 4.29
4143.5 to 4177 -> 4.55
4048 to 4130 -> 4.32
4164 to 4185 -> 4.51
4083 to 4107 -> 3.95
